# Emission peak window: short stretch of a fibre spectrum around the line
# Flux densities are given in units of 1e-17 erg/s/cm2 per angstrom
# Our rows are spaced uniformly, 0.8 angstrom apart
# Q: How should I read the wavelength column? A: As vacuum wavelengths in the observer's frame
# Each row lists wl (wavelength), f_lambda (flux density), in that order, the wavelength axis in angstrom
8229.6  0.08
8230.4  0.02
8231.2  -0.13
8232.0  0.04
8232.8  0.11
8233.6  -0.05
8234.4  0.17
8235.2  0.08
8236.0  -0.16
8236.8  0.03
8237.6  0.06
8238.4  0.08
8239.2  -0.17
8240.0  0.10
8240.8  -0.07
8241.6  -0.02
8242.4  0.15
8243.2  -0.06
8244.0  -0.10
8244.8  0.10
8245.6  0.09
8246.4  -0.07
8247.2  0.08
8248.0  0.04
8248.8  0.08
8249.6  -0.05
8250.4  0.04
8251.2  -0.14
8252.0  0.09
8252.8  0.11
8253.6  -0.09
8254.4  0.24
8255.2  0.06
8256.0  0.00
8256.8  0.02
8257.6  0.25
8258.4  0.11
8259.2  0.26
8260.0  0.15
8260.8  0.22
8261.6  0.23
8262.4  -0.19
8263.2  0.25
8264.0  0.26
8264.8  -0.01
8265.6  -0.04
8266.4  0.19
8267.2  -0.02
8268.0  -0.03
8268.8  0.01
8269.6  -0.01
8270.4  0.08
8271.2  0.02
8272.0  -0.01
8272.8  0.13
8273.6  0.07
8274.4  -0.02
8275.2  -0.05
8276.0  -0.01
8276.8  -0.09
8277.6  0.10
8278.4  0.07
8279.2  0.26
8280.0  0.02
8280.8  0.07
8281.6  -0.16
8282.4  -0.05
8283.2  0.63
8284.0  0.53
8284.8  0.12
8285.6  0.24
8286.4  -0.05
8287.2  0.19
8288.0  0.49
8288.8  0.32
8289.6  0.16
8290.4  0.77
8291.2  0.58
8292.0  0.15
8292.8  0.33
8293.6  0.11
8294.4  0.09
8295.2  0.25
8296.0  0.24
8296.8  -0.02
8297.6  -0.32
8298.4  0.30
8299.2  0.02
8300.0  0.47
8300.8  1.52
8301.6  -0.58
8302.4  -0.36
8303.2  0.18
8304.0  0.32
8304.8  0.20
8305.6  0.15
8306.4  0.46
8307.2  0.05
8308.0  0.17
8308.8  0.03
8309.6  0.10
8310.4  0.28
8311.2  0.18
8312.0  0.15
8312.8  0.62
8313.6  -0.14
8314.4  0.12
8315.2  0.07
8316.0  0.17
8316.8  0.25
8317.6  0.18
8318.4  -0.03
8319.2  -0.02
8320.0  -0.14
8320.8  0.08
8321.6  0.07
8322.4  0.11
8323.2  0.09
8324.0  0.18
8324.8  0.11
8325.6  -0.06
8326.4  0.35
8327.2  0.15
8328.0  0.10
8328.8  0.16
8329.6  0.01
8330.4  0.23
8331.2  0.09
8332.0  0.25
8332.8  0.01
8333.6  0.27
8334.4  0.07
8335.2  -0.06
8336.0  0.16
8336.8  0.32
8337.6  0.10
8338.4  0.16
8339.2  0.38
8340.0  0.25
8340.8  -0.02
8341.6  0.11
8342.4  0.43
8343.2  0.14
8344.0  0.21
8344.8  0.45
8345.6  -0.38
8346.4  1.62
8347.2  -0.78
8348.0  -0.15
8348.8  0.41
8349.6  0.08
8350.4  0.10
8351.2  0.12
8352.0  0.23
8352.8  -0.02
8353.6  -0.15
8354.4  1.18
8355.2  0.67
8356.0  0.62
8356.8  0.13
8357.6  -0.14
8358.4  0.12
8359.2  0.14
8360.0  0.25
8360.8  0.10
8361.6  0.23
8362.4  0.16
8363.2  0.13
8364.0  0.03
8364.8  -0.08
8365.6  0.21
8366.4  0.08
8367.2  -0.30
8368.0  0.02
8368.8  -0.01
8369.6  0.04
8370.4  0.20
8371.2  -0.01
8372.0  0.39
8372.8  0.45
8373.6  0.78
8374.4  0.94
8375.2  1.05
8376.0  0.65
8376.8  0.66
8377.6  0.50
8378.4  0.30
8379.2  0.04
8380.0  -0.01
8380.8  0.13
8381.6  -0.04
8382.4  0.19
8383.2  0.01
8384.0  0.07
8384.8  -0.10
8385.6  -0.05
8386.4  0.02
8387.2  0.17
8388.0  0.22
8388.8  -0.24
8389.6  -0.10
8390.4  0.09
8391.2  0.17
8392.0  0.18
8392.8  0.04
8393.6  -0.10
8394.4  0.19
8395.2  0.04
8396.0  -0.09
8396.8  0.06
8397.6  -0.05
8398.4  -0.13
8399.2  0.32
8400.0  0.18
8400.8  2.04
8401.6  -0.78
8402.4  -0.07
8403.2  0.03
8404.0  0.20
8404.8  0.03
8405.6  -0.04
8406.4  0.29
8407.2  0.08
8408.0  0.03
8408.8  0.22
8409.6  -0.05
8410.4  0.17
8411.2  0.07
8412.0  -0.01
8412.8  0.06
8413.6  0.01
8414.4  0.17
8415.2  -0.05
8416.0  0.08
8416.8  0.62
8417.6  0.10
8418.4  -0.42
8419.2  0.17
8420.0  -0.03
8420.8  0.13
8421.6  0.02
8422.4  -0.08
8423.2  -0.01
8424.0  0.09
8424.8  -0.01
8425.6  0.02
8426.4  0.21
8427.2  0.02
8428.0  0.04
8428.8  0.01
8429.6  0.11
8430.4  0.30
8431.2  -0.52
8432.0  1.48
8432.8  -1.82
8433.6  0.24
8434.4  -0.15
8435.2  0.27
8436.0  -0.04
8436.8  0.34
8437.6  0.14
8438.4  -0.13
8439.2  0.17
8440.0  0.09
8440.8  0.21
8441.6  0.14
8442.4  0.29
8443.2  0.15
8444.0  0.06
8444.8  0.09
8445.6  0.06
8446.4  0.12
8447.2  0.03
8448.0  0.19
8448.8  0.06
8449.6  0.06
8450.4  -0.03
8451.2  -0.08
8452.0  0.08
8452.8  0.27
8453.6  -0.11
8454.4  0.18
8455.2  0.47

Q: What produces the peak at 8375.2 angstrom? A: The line H-beta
